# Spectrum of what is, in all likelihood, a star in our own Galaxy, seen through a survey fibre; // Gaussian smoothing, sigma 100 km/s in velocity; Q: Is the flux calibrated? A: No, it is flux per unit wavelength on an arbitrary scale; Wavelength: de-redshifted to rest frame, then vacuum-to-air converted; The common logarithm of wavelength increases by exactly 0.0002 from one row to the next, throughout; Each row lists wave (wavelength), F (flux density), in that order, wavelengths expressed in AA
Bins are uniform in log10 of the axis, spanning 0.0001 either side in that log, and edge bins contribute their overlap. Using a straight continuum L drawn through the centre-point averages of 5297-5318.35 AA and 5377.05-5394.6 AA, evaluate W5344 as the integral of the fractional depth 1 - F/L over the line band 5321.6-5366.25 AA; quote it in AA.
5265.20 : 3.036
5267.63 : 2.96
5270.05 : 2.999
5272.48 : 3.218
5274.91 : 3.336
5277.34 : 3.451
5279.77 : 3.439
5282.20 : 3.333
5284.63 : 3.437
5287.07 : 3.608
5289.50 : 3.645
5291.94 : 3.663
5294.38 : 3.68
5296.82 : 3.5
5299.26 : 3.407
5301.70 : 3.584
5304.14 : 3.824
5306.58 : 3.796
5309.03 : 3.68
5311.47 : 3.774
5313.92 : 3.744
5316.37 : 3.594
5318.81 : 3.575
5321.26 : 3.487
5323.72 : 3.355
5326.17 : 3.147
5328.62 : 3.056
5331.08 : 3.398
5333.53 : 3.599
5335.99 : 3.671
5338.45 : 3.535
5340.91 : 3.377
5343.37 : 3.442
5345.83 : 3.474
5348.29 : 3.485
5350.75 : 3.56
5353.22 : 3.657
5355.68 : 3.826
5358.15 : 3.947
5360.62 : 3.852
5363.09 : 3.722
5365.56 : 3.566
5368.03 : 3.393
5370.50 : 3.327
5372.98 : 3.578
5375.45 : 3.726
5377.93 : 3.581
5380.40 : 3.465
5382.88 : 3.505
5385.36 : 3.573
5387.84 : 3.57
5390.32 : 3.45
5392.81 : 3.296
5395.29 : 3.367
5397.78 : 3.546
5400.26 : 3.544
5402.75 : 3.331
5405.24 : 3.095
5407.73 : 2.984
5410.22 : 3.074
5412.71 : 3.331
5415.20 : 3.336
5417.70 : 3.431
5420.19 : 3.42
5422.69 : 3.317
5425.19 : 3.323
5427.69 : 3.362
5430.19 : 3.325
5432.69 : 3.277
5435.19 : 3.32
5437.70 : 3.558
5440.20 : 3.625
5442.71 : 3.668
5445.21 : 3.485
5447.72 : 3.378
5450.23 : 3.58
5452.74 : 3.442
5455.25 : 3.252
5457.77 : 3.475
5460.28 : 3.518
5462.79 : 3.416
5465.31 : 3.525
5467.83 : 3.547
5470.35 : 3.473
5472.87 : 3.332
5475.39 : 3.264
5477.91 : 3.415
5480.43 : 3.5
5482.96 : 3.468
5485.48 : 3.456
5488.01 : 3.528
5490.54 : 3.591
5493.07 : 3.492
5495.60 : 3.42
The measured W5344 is 0.6 AA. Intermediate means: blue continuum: 3.66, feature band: 3.54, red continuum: 3.49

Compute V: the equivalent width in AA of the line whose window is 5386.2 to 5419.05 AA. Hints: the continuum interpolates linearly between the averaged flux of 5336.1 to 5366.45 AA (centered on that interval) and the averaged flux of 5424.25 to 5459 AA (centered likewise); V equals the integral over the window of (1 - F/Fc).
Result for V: 1.66 AA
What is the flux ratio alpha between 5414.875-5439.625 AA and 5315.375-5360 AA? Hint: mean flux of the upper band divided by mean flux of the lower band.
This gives 0.96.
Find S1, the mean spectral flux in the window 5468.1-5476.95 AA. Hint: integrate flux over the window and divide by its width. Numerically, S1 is 3.38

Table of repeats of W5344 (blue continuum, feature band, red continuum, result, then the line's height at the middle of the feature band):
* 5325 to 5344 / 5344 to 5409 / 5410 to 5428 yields -2.8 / 3.37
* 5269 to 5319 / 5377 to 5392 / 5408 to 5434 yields -0.6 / 3.37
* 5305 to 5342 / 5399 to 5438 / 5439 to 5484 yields 1.9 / 3.48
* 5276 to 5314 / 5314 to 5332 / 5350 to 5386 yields 1.0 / 3.6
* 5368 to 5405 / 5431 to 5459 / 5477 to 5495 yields 0.2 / 3.48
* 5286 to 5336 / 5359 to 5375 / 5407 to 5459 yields -0.5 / 3.48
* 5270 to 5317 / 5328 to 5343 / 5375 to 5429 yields 0.1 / 3.49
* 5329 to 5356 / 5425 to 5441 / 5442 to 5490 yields 0.4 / 3.48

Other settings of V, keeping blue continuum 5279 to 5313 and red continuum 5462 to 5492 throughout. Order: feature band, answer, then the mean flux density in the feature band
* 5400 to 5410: 0.9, 3.19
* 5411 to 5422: 0.5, 3.36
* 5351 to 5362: -0.7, 3.79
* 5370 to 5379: -0.1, 3.57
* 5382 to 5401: 0.3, 3.48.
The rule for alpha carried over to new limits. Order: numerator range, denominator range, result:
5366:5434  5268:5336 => 0.97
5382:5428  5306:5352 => 0.96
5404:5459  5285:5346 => 0.95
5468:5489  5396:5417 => 1.05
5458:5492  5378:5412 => 1.03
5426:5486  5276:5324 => 0.96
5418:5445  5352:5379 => 0.94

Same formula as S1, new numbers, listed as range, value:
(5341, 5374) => 3.59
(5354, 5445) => 3.46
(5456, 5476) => 3.44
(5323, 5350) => 3.42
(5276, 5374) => 3.55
